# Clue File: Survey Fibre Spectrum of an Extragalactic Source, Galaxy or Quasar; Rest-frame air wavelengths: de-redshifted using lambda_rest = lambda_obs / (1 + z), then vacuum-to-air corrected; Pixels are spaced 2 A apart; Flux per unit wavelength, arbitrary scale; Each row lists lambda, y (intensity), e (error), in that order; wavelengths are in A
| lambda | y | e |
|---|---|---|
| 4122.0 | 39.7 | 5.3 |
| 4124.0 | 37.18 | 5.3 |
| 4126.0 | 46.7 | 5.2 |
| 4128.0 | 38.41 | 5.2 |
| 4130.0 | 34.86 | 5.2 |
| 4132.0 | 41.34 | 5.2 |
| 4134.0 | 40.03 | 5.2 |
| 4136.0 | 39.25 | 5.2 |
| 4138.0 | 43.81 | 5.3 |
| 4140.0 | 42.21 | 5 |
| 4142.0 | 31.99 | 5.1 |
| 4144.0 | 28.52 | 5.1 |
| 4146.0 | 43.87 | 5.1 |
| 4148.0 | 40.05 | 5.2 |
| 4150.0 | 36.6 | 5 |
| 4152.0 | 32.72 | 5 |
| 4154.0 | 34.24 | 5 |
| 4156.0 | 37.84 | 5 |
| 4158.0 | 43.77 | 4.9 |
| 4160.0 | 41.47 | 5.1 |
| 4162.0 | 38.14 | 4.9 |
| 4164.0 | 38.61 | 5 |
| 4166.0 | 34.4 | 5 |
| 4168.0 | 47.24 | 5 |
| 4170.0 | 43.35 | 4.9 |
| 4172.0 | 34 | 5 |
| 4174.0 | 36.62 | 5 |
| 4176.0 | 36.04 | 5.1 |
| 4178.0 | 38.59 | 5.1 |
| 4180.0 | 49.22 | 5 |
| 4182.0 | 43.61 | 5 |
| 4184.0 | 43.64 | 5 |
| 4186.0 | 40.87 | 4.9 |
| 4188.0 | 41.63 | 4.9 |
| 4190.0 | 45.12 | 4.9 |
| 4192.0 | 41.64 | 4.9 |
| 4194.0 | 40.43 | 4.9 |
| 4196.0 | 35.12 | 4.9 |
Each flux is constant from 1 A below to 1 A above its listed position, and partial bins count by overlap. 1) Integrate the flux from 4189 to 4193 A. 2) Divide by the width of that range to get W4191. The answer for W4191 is 43.4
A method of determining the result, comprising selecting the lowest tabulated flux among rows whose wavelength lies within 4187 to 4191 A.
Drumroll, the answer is 41.63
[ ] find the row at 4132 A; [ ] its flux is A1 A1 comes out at 41.34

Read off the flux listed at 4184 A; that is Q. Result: 43.64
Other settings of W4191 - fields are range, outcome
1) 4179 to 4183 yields 46.4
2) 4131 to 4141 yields 41.3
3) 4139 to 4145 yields 34.2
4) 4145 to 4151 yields 40.2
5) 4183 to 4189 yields 42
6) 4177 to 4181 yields 43.9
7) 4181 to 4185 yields 43.6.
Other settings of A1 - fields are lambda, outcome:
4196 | 35.12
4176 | 36.04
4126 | 46.7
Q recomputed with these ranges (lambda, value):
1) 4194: 40.43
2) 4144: 28.52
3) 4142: 31.99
